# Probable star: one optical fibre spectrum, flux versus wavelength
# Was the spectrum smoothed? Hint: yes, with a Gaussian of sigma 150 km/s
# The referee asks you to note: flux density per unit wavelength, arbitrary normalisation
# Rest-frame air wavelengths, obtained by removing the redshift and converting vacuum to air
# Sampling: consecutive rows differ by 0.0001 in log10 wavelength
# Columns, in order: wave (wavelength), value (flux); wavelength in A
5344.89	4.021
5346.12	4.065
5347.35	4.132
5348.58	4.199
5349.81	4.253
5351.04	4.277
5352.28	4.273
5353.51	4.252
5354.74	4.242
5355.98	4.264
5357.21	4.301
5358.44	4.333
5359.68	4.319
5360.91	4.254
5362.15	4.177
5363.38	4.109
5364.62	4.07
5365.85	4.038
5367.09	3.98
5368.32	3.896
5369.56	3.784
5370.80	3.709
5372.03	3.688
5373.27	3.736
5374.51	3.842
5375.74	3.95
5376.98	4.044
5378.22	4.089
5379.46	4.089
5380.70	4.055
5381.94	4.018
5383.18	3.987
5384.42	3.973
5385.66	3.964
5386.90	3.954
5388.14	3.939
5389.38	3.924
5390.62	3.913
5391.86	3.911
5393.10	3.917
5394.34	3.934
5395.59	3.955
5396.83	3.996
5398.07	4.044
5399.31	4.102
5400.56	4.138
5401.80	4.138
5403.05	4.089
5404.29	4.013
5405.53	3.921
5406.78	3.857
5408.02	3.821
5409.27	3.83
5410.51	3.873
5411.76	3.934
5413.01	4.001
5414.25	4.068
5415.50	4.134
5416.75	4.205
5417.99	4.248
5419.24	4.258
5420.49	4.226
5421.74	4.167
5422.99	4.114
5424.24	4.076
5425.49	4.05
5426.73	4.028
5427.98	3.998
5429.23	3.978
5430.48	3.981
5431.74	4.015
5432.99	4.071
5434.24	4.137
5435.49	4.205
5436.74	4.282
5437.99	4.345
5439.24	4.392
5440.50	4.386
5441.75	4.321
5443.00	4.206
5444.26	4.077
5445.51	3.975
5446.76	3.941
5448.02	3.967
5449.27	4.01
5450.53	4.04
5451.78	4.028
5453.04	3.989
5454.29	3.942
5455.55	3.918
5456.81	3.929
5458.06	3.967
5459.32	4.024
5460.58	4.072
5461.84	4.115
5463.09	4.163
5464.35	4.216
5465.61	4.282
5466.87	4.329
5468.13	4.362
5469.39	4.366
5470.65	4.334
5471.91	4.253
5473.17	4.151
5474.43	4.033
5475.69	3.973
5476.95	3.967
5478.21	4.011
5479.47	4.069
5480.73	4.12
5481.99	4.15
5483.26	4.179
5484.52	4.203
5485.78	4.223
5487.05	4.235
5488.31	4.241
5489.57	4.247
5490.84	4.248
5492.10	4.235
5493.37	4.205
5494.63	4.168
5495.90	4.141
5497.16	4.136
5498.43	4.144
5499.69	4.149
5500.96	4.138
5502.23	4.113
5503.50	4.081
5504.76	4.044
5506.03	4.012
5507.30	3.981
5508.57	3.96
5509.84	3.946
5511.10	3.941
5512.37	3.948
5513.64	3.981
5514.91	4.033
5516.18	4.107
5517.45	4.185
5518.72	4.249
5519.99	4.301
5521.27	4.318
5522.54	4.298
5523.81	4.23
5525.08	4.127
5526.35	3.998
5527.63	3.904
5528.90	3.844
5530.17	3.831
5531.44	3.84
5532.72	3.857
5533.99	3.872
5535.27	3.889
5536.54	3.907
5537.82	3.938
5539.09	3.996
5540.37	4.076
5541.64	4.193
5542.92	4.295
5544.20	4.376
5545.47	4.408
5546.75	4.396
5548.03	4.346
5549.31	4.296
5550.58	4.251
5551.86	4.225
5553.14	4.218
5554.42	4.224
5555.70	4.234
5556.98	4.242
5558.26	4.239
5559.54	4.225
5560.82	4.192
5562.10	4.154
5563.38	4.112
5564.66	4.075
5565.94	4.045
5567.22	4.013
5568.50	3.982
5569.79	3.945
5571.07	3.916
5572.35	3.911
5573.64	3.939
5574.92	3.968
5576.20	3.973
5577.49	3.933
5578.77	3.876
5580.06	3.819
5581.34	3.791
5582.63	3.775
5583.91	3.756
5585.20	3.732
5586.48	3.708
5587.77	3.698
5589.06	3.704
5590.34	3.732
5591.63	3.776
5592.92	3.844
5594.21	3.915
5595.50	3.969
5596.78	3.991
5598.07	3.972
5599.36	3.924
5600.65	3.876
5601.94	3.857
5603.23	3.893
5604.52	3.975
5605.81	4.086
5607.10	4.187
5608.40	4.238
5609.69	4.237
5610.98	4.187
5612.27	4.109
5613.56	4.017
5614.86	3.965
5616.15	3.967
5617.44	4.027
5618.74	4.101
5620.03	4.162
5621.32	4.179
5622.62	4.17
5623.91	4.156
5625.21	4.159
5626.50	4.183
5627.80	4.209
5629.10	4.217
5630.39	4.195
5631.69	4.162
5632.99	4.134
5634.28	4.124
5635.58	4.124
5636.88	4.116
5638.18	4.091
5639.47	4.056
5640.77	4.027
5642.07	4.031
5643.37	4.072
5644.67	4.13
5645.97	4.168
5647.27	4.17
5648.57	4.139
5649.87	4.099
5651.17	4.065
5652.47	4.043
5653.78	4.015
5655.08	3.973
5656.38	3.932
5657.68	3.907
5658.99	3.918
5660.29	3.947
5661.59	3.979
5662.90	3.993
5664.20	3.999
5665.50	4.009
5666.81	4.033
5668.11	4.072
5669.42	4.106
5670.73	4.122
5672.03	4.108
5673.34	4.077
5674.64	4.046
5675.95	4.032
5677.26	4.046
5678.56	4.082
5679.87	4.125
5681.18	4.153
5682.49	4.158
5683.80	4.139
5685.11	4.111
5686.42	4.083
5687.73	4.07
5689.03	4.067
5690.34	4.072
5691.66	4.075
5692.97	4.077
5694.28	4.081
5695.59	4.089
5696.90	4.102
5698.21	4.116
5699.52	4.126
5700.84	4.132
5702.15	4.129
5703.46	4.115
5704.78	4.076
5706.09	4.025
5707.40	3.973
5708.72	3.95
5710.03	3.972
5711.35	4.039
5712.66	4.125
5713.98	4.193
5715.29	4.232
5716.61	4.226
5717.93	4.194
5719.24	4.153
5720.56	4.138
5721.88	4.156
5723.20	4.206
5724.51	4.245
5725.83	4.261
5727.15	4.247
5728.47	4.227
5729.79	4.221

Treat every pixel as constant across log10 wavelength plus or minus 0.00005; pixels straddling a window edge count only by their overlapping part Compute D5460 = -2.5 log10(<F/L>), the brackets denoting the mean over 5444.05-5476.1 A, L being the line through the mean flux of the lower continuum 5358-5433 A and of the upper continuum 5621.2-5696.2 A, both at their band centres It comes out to -0.02 mag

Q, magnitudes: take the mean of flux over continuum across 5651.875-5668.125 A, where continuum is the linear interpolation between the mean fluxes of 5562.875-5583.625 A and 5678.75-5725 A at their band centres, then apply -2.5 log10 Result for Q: 0.02 mag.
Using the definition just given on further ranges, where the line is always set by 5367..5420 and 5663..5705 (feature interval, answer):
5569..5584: 0.043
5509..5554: -0.020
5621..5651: -0.017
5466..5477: -0.054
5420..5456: -0.028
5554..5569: -0.028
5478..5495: -0.046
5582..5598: 0.067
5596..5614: 0.004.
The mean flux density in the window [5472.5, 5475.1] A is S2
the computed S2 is 4.09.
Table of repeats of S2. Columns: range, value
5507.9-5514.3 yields 3.96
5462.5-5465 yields 4.18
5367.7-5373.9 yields 3.76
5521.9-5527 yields 4.16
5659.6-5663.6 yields 3.98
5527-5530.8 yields 3.87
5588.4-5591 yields 3.72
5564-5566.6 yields 4.07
